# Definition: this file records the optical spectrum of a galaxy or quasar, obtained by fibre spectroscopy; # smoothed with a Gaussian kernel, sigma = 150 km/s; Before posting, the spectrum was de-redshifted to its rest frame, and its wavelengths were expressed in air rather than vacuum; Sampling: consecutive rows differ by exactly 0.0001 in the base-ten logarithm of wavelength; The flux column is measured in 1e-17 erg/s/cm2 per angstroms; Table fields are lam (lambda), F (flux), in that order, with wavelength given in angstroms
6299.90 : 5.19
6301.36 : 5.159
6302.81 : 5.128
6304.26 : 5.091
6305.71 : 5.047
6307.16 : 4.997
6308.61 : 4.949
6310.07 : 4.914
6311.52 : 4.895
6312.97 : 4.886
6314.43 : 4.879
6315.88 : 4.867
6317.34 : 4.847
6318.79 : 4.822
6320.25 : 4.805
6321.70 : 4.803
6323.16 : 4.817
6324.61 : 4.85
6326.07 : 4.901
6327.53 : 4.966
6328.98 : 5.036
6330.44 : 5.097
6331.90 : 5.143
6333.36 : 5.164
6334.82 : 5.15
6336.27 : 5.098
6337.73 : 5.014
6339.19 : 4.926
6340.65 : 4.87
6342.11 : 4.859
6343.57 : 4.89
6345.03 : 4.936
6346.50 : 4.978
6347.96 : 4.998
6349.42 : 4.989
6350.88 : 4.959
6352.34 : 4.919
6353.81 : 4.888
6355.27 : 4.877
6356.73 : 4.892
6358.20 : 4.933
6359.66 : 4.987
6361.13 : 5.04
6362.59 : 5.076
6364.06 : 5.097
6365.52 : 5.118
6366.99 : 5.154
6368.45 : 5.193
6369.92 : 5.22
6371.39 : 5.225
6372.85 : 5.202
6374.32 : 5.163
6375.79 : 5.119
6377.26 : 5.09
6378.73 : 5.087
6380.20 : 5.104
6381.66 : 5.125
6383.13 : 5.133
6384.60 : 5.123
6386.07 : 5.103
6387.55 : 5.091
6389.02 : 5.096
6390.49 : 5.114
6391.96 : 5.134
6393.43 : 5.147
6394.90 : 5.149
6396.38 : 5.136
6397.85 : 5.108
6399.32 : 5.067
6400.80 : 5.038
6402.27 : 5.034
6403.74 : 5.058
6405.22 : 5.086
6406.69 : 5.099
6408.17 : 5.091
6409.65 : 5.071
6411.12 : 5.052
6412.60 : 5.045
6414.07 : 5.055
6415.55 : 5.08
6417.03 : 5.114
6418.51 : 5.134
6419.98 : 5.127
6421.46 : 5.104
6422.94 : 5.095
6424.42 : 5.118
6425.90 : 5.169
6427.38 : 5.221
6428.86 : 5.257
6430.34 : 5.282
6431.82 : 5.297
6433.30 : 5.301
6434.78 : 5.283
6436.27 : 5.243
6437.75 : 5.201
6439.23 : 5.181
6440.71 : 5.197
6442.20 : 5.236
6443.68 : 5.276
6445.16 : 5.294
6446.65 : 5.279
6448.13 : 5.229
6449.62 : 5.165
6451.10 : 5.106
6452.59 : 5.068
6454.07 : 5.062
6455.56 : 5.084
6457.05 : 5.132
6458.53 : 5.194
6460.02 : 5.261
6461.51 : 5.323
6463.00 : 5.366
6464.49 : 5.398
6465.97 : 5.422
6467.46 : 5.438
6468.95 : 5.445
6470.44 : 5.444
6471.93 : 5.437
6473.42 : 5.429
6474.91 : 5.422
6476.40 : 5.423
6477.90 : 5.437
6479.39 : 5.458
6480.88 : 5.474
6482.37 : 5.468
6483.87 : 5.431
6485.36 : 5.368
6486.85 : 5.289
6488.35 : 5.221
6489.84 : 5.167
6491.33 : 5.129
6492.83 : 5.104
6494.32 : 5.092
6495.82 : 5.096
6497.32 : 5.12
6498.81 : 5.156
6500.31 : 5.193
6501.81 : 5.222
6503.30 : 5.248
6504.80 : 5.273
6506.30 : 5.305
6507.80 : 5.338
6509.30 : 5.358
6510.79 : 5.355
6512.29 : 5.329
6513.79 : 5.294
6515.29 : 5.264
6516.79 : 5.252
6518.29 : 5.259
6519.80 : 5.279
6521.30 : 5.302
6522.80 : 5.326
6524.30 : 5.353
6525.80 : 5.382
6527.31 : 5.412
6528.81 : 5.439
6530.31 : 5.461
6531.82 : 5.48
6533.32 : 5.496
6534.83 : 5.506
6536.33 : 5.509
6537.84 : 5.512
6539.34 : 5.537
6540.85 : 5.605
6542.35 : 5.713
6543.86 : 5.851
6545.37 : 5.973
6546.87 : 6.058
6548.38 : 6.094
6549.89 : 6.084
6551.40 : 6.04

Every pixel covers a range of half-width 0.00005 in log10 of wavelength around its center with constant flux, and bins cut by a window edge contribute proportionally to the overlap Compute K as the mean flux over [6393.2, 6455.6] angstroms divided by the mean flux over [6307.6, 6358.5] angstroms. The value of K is 1.0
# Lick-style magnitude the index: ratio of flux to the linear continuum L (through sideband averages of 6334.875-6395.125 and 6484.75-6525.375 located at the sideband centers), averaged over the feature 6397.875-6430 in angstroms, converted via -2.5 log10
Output 0.00 mag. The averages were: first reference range 5.05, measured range 5.1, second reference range 5.25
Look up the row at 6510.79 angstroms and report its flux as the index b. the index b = 5.355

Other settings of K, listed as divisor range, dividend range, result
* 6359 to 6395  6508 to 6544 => 1.06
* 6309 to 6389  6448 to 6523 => 1.06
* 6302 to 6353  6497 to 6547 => 1.09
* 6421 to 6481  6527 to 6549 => 1.07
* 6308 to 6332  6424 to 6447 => 1.07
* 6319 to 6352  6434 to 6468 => 1.05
